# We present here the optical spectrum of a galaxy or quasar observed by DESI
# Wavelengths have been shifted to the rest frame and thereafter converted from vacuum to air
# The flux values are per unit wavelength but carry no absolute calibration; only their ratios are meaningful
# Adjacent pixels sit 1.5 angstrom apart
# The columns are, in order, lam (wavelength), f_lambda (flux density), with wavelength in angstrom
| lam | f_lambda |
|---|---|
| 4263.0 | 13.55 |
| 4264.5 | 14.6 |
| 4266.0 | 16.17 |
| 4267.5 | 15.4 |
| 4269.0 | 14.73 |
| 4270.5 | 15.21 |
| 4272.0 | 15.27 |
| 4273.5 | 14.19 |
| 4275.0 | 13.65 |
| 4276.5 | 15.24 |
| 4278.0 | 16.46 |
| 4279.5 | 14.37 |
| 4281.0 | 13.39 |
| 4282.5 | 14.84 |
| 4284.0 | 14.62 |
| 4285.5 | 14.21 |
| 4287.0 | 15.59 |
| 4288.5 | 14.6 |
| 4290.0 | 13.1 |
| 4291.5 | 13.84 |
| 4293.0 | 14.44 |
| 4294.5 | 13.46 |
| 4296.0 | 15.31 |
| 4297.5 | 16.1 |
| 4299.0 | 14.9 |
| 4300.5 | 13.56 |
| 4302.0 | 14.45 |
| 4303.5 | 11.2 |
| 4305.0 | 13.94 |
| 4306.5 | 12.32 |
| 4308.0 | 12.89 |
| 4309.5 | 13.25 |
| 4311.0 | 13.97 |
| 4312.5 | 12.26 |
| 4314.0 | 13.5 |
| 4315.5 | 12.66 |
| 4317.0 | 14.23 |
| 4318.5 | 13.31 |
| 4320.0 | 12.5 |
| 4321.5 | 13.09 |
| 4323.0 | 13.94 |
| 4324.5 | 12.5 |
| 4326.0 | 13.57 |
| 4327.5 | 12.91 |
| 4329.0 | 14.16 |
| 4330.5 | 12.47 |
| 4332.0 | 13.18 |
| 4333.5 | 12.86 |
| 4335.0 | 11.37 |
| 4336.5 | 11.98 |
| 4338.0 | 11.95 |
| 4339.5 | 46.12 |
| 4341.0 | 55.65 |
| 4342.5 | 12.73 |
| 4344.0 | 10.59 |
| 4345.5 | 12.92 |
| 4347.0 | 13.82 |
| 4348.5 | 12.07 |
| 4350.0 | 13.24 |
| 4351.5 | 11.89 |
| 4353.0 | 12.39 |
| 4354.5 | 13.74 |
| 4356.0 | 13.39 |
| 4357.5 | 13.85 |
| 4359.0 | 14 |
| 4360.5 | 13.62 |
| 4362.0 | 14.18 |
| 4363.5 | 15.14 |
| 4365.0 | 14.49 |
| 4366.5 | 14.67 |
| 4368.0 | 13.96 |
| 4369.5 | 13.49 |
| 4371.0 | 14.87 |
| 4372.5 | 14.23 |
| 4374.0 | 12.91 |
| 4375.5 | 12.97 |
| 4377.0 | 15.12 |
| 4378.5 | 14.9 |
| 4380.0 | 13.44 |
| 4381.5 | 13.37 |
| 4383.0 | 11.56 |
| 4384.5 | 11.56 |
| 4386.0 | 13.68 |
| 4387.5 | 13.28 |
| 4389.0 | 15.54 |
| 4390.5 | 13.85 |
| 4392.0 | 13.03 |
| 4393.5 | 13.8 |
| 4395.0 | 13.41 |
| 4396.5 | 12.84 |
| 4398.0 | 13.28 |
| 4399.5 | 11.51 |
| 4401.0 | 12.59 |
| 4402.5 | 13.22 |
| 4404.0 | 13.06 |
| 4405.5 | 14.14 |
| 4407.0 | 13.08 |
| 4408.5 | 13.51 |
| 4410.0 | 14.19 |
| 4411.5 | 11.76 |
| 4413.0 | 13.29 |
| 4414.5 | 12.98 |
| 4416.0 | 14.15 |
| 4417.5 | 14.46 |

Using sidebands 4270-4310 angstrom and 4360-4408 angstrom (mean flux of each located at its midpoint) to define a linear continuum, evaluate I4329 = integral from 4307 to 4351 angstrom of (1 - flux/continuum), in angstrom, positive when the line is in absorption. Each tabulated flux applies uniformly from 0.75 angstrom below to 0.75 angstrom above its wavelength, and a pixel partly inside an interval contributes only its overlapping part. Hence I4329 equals -4.77 angstrom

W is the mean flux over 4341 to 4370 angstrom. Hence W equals 14.5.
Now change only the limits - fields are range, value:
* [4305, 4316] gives 13.1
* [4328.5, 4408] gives 14.7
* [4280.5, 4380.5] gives 14.6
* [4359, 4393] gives 13.8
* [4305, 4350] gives 15.4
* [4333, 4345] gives 21.7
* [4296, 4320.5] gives 13.5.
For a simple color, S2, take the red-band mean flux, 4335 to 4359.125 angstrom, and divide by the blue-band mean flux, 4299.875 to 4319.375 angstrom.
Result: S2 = 1.3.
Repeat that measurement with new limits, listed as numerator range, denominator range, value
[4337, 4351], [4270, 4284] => 1.41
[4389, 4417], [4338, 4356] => 0.70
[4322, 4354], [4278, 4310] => 1.15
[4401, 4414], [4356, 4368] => 0.93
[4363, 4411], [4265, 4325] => 0.96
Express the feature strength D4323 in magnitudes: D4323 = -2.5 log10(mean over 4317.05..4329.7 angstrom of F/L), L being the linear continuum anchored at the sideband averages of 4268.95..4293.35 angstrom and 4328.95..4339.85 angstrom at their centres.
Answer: 0.172 mag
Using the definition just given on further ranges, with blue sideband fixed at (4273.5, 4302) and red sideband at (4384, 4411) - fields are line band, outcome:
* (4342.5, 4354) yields 0.11 mag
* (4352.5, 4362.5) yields 0.01 mag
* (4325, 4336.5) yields 0.10 mag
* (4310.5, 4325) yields 0.08 mag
